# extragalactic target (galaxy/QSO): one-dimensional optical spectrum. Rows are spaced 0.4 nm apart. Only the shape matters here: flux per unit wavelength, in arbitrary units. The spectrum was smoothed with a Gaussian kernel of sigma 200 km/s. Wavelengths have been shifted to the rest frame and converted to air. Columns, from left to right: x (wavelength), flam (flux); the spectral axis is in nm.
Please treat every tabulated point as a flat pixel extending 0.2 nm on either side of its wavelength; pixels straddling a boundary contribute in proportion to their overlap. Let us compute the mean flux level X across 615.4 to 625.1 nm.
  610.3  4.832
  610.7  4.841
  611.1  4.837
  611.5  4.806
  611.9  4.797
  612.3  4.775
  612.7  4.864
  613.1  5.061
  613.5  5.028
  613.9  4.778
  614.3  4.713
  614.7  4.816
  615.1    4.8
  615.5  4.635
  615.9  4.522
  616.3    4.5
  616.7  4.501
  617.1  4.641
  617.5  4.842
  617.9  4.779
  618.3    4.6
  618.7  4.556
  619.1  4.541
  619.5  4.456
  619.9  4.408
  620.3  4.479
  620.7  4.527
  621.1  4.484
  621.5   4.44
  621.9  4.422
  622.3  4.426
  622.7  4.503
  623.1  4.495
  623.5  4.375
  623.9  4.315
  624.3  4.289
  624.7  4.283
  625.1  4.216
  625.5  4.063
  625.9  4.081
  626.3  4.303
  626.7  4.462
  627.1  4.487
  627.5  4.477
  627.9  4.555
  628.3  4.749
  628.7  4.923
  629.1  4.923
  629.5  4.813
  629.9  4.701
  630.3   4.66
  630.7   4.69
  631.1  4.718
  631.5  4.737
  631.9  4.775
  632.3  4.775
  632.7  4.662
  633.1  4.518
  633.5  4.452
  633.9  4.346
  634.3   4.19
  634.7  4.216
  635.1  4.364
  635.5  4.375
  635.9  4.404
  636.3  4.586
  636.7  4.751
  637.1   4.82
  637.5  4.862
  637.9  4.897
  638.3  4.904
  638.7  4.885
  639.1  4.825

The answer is 4.49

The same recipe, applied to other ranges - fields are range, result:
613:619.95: 4.68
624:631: 4.51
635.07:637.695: 4.61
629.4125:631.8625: 4.72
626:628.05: 4.44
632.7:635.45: 4.37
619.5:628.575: 4.41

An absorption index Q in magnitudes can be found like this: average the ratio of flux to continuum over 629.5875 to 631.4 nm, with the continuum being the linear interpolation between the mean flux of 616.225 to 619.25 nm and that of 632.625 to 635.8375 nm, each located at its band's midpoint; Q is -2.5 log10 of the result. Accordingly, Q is -0.06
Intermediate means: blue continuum 4.63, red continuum 4.38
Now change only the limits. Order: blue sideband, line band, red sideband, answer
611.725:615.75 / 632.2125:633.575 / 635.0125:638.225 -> 0.02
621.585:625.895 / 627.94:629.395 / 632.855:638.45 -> -0.10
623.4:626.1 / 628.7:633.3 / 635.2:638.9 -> -0.06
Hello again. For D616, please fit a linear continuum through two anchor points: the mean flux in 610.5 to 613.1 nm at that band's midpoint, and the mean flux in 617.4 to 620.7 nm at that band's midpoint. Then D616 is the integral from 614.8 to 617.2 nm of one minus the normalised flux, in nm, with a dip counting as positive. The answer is 0.04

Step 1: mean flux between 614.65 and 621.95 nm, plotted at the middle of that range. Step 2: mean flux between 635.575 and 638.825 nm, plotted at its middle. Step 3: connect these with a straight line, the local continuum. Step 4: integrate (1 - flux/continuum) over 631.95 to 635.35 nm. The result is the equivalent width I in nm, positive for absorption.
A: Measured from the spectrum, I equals 0.19 nm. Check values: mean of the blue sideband 4.57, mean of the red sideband 4.75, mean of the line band 4.45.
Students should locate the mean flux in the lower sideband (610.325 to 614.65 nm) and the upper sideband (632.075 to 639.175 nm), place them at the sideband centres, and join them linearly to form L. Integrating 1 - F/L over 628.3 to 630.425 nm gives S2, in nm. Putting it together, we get -0.06 nm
